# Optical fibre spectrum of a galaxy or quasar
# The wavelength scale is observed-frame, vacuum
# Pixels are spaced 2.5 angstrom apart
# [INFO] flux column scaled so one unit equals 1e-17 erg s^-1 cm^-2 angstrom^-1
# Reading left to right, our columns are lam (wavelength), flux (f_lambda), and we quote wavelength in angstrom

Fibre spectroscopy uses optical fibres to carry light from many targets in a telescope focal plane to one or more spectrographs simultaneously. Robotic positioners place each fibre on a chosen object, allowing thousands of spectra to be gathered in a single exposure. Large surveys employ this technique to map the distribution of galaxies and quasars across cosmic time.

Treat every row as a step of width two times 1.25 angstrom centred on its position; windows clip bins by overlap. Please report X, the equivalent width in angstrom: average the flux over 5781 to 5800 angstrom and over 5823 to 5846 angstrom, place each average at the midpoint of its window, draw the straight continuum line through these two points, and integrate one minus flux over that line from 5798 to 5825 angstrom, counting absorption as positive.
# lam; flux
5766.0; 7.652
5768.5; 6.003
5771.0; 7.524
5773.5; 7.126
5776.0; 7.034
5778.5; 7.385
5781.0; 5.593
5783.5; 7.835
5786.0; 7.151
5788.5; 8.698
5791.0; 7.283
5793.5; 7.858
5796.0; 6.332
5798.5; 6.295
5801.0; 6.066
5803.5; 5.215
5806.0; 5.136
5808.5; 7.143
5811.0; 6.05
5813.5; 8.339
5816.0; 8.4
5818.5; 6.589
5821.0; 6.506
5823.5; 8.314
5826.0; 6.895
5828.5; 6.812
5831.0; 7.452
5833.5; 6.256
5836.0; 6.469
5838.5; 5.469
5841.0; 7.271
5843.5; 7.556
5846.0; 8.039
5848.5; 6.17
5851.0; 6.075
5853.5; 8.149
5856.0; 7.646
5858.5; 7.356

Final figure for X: 1.3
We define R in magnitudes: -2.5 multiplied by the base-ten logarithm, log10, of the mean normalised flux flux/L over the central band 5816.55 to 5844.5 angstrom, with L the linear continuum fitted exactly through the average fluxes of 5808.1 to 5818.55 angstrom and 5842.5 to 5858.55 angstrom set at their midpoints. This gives 0.07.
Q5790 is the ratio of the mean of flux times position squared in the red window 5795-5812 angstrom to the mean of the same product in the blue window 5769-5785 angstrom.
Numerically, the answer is 0.87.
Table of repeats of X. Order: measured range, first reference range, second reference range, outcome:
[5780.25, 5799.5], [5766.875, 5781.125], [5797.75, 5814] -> -1.8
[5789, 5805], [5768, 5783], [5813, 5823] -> 1.3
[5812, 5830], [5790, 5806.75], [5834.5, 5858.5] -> -2.0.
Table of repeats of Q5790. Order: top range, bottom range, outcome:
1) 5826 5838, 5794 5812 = 1.10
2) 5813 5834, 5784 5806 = 1.08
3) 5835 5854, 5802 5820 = 1.04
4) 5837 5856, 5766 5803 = 1.02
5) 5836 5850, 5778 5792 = 0.95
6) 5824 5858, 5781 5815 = 1.04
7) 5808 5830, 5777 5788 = 1.03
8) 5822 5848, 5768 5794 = 0.99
